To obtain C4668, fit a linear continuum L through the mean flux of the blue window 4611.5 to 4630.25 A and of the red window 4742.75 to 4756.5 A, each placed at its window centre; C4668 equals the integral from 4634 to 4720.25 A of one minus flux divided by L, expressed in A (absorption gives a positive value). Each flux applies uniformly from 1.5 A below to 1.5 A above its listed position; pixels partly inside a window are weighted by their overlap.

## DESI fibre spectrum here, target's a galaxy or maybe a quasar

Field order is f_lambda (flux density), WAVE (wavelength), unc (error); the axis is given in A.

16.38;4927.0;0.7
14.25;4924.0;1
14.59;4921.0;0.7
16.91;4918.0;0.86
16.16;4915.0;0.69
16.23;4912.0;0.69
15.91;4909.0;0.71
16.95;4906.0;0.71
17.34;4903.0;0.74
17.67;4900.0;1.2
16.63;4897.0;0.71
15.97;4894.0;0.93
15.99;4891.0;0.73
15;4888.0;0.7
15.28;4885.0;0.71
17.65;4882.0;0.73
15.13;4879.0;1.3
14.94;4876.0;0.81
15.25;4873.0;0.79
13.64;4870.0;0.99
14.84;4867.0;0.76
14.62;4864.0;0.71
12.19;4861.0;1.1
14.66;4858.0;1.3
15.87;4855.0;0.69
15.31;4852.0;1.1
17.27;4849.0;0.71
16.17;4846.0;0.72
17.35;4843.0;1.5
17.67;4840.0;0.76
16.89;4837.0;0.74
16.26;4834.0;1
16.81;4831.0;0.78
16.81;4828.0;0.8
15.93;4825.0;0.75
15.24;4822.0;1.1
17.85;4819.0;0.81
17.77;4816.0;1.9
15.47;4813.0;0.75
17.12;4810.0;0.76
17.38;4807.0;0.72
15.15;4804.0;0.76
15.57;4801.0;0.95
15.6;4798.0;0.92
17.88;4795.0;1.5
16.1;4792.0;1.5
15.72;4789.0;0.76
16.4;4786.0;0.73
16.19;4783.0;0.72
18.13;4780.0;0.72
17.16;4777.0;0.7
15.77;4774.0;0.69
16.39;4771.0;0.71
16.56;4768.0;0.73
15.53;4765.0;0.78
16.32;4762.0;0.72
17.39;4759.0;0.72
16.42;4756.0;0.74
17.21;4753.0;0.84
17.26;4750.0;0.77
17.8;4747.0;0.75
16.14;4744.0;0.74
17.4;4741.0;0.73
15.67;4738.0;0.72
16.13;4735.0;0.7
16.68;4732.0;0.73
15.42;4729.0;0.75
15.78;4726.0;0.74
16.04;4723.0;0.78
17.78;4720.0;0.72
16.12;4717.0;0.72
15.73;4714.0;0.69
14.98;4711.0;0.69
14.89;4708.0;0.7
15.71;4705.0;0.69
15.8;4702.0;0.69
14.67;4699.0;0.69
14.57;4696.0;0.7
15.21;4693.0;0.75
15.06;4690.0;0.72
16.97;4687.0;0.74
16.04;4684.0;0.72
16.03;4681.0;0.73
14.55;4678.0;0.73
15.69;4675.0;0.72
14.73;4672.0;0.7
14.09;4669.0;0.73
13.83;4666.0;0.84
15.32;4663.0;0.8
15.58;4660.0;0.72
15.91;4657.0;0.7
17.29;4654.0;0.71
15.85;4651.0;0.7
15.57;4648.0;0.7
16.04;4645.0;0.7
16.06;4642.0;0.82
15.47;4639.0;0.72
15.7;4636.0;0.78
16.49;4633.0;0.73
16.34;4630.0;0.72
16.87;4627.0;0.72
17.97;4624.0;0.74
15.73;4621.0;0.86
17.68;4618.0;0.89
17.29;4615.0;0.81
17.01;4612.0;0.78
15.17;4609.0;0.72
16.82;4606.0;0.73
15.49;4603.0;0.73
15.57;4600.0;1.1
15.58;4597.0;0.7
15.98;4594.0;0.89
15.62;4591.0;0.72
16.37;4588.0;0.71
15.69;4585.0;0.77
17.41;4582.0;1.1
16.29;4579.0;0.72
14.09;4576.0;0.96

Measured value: 7.6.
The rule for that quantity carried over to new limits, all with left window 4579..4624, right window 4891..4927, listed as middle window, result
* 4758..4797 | -0.7 A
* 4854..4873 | 2.2 A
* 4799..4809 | 0.1 A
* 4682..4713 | 1.7 A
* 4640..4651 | 0.3 A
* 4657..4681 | 1.9 A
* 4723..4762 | -0.7 A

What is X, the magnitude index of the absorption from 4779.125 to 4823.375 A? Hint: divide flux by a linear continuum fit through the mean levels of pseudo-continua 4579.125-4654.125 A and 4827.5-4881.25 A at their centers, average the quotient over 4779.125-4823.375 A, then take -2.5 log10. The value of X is -0.05 mag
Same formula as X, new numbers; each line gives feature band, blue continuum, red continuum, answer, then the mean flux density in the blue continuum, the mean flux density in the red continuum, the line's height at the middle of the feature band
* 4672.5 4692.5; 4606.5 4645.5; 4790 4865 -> 0.05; 16.5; 16.2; 16.4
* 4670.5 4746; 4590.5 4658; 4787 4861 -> 0.04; 16.3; 16.3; 16.3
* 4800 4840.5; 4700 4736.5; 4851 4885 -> -0.09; 15.9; 14.9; 15.2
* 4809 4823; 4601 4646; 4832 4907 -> -0.05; 16.4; 15.9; 16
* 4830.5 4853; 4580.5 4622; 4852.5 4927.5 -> -0.07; 16.2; 15.6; 15.7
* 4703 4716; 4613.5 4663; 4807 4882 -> 0.06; 16.3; 15.9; 16.2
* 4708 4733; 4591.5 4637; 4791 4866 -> 0.02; 16.4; 16.2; 16.3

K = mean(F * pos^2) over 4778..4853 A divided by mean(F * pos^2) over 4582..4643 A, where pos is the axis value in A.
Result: 1.11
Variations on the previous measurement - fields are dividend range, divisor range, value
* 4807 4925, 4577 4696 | 1.11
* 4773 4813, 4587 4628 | 1.09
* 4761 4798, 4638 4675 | 1.12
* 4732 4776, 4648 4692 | 1.11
